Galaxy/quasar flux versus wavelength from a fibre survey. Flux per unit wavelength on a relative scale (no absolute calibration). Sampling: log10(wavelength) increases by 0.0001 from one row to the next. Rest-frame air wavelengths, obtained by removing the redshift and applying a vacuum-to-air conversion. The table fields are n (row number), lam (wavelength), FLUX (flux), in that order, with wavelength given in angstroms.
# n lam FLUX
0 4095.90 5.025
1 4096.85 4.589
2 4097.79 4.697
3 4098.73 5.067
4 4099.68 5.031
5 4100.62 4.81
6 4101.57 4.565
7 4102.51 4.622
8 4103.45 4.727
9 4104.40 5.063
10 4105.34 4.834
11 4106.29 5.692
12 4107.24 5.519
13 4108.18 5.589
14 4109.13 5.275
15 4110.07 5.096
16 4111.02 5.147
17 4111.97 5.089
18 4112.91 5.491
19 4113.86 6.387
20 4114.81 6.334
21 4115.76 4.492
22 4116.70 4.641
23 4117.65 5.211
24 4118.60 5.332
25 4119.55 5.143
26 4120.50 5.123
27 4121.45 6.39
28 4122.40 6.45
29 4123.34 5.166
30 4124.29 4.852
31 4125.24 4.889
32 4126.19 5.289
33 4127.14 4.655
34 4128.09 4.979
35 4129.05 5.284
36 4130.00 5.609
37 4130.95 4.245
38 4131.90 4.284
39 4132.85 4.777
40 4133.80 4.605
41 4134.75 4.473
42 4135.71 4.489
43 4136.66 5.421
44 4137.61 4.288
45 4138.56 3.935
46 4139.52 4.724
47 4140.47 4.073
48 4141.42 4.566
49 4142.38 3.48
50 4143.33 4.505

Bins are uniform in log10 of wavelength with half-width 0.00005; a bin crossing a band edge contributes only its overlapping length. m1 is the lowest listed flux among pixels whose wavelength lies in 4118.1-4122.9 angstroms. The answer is 5.123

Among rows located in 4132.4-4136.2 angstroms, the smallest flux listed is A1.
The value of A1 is 4.473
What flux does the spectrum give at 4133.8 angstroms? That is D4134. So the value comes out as 4.605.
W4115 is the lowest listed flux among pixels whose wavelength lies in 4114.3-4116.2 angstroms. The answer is 4.492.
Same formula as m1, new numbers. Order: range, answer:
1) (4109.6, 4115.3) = 5.089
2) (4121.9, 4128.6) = 4.655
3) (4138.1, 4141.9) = 3.935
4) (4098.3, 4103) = 4.565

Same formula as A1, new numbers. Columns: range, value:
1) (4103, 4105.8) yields 4.727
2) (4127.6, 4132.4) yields 4.245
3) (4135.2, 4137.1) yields 4.489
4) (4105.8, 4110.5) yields 5.096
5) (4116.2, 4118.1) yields 4.641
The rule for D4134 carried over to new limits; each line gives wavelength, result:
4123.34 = 5.166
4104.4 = 5.063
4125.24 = 4.889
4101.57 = 4.565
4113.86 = 6.387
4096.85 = 4.589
